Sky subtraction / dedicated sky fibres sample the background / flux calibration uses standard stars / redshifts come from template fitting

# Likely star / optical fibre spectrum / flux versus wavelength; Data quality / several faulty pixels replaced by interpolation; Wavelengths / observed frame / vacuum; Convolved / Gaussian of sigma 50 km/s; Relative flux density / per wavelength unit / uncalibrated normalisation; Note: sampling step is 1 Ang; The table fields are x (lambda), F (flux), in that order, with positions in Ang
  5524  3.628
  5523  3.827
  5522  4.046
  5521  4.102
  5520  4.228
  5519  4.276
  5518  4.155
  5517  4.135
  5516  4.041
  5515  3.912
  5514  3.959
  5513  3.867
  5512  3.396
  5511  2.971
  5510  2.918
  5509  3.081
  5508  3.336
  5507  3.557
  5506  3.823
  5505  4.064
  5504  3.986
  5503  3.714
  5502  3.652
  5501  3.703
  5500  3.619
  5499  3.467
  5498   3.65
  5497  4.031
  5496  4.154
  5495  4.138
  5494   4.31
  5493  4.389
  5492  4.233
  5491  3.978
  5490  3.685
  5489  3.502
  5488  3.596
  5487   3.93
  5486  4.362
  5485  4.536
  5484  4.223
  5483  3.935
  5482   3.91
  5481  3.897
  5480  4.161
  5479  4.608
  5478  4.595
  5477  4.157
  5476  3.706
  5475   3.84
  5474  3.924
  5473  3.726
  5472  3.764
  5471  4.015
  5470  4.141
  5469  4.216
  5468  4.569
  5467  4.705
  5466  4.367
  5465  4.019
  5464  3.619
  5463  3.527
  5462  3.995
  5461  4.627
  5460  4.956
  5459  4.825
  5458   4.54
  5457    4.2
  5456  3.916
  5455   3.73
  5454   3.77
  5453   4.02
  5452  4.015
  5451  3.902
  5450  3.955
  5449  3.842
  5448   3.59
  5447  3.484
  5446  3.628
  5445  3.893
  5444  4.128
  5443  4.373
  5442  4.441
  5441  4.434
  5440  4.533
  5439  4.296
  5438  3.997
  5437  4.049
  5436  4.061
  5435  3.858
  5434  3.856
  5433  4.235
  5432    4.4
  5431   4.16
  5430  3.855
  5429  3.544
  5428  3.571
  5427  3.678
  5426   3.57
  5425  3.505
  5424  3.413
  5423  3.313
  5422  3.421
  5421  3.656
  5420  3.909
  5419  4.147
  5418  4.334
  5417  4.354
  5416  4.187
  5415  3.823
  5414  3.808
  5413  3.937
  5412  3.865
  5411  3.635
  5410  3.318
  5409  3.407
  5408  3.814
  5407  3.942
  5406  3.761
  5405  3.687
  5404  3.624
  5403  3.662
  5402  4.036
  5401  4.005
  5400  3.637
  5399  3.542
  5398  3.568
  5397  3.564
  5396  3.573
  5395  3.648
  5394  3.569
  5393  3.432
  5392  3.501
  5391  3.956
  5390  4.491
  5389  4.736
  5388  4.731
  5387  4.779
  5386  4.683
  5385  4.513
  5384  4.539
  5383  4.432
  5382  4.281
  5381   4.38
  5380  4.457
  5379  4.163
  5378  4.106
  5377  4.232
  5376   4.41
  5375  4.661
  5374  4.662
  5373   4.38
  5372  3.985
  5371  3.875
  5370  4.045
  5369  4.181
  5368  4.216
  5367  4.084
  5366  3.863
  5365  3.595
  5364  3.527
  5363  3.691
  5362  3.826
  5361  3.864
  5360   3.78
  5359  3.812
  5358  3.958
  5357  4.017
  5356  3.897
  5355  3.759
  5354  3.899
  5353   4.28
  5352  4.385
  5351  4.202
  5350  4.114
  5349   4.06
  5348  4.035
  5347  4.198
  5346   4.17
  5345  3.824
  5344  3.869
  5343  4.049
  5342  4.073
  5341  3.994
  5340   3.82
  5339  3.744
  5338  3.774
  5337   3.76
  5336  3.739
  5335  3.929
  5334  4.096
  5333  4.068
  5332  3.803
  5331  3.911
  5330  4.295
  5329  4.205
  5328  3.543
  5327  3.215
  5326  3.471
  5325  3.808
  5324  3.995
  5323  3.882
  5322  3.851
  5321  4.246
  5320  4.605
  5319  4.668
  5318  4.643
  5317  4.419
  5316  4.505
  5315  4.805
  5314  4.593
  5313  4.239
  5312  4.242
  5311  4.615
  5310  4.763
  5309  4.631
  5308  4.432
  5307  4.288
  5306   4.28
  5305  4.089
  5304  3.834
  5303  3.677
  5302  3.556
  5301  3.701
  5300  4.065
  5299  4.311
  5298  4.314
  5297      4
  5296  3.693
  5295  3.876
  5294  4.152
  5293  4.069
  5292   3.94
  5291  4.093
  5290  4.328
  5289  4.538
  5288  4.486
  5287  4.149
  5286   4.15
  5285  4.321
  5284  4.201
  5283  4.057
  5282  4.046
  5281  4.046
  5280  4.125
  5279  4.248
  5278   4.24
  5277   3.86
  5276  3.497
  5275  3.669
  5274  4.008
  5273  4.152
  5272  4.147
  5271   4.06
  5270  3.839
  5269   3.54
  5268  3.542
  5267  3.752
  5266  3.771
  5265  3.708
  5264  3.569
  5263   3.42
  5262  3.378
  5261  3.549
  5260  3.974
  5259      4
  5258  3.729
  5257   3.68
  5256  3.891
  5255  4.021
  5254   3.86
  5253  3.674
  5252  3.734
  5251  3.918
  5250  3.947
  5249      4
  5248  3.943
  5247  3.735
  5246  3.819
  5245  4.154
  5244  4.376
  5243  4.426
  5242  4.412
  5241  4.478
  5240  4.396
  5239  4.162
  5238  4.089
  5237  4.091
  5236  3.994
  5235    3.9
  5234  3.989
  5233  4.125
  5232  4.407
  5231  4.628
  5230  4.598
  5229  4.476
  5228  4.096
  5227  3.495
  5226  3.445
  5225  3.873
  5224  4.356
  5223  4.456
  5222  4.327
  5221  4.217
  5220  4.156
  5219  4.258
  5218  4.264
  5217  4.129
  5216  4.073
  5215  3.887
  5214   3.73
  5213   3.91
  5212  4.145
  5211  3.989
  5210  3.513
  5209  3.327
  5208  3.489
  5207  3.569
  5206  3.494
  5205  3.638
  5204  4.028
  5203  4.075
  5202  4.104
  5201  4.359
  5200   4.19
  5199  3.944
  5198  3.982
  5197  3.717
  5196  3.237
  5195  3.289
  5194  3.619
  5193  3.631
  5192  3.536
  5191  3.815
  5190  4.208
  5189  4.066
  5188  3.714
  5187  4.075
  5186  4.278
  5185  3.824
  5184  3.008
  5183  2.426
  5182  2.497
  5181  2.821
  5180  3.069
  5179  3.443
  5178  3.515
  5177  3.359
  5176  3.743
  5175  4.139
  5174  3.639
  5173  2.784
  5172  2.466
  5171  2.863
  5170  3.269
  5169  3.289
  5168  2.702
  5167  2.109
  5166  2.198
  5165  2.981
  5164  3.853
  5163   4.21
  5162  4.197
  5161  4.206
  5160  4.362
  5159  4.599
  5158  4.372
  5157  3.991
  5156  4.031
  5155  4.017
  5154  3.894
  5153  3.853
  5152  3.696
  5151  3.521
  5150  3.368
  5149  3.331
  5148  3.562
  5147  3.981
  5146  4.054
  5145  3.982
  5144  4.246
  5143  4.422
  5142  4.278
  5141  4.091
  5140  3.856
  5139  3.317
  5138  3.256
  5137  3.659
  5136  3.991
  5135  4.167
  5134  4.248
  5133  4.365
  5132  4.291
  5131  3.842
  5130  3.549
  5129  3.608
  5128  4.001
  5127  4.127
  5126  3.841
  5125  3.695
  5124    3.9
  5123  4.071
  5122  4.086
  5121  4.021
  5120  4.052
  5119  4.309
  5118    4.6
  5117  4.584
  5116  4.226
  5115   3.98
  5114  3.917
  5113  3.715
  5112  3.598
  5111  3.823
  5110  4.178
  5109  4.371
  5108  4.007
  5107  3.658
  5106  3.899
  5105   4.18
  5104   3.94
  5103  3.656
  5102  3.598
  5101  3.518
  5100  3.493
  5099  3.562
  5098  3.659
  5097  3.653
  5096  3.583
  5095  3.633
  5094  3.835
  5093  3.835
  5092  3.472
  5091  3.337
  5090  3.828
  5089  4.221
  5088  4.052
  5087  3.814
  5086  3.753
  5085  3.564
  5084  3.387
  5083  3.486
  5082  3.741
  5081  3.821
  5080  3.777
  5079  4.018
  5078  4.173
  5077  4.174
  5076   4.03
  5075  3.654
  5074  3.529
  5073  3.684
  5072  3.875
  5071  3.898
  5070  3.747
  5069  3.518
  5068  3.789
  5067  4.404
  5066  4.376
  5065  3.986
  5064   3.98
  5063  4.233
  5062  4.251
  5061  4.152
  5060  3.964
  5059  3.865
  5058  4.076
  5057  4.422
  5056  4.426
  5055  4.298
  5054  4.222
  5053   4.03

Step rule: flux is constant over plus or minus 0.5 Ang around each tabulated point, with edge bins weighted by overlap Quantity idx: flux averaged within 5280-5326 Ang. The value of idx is 4.2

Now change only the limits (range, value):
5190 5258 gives 3.97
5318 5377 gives 4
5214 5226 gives 4.13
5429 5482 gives 4.09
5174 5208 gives 3.65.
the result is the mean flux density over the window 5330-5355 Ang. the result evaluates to 3.99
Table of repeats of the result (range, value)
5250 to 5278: 3.79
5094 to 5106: 3.7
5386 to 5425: 3.84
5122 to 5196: 3.67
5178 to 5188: 3.31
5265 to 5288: 3.98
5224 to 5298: 4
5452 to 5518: 3.97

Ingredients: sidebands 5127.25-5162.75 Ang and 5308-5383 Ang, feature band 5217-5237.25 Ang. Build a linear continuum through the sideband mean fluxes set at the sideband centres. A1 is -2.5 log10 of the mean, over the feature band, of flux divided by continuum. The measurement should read -0.04 mag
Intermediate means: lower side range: 3.95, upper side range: 4.1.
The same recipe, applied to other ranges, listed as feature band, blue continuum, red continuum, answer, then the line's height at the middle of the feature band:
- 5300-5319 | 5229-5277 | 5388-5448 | -0.10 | 3.93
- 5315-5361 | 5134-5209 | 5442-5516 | -0.05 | 3.82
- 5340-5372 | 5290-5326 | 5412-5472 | 0.04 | 4.13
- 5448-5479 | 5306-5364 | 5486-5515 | -0.08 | 3.82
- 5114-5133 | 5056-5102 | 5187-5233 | -0.05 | 3.88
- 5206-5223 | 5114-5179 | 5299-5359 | -0.01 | 3.9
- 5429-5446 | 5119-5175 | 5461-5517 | -0.06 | 3.9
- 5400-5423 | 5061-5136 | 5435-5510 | 0.05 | 3.99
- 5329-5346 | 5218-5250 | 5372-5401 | 0.06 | 4.16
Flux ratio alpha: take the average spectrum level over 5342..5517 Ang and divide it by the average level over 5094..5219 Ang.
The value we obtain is 1.06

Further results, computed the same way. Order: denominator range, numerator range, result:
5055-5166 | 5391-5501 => 1.01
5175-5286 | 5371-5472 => 1.04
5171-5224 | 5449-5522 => 1.07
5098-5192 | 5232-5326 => 1.08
